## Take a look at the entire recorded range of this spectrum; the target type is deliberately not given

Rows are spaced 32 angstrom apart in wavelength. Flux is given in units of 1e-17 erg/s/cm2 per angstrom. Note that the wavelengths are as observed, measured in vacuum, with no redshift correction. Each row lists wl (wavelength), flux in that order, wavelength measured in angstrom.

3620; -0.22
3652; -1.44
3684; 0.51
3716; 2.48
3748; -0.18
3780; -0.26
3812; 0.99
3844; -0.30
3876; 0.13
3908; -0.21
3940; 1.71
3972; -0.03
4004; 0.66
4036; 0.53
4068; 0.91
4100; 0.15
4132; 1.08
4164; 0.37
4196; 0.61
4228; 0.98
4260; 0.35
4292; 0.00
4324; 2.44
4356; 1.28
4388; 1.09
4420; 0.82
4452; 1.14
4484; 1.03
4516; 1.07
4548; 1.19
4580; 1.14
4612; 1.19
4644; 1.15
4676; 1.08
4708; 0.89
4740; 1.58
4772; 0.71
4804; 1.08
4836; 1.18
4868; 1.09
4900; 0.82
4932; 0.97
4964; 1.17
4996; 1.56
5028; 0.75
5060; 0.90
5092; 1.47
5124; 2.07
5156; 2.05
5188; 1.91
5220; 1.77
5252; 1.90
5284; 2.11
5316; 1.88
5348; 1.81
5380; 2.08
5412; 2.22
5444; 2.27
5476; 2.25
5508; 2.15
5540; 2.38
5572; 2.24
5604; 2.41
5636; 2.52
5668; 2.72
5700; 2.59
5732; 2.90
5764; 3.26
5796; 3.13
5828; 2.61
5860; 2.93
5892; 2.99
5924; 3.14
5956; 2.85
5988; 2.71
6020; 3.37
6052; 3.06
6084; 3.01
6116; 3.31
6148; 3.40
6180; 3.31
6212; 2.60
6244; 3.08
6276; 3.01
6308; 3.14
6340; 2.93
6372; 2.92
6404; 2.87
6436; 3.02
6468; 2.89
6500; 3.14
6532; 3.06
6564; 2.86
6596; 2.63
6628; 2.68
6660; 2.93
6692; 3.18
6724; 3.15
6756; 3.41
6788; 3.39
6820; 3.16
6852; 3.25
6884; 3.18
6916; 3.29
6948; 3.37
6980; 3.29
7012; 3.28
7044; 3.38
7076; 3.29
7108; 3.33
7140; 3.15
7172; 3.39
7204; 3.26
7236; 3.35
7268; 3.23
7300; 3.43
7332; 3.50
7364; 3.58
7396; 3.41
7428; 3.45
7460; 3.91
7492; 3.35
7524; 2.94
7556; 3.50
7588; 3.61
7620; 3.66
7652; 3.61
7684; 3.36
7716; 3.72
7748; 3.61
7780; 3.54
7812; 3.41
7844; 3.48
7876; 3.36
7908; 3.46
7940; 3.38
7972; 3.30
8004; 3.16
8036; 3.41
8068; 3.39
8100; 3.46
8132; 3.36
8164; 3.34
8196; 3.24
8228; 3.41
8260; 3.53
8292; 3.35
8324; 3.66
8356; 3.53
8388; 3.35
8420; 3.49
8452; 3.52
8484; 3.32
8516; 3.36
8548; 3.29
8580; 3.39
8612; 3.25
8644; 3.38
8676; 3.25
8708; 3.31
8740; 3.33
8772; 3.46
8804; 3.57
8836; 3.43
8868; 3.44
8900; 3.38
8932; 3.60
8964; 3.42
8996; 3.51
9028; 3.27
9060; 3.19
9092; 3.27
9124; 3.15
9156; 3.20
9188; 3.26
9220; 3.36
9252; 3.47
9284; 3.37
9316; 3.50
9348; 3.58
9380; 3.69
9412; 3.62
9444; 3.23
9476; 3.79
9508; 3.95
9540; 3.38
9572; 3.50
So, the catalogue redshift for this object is 0.277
